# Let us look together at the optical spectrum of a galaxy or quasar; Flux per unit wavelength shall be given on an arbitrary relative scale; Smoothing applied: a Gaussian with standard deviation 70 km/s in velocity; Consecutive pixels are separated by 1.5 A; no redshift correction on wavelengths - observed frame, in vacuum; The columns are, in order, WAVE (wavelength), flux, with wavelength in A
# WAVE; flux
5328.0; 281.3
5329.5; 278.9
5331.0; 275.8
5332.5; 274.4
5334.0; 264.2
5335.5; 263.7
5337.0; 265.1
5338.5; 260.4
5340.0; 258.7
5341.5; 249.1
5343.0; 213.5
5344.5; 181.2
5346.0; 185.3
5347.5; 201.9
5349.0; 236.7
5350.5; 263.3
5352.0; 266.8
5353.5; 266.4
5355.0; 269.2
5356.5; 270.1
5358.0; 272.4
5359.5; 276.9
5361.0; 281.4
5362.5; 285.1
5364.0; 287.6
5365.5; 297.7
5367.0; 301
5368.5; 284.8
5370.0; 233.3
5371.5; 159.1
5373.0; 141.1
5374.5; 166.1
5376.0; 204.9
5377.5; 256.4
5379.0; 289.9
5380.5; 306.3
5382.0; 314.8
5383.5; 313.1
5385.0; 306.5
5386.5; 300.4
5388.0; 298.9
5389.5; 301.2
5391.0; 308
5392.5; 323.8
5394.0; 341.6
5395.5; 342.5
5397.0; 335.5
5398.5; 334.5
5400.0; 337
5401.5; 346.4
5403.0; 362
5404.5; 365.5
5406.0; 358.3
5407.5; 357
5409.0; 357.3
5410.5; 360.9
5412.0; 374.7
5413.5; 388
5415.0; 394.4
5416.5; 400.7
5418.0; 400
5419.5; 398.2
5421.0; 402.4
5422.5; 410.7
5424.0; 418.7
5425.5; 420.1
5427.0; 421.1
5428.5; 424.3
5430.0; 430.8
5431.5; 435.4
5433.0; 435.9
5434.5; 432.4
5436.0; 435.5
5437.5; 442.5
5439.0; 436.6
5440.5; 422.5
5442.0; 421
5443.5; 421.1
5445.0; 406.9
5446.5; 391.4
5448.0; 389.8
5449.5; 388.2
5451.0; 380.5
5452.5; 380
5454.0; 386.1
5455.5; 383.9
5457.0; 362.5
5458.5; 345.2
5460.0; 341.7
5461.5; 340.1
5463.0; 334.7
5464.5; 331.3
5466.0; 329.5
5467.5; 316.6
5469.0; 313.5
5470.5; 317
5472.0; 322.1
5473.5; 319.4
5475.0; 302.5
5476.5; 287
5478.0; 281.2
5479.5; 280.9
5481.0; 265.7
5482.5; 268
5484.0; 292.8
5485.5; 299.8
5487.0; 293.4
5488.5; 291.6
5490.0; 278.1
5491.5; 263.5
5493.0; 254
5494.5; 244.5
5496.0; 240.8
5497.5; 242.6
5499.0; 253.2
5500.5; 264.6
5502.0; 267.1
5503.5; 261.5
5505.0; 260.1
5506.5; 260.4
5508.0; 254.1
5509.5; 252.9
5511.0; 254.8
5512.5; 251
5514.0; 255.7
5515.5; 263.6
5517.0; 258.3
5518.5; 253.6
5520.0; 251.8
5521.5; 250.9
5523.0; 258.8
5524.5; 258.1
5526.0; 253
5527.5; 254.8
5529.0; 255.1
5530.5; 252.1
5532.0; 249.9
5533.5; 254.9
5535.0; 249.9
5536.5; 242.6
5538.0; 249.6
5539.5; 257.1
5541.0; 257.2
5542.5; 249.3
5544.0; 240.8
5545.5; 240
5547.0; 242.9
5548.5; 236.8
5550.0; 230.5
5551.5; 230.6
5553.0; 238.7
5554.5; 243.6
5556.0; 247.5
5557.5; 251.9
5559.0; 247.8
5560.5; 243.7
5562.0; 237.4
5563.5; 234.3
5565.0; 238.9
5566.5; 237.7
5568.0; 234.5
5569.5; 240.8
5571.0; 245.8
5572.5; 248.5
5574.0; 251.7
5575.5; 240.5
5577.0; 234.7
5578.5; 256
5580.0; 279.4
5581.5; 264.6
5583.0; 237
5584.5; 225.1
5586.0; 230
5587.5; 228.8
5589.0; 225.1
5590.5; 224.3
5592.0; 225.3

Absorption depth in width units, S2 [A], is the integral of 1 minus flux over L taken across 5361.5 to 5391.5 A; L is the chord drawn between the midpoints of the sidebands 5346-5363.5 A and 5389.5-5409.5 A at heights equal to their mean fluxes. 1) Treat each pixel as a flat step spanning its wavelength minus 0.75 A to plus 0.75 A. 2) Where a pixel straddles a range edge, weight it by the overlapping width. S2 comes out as 3.22 A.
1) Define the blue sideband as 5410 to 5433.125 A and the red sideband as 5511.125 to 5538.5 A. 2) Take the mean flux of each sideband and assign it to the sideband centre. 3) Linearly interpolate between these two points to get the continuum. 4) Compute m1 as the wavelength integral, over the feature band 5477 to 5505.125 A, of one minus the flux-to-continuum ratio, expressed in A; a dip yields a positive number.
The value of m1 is 3.2 A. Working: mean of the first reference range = 407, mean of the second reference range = 254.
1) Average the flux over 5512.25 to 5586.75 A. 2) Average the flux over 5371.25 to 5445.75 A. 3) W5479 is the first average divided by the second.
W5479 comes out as 0.69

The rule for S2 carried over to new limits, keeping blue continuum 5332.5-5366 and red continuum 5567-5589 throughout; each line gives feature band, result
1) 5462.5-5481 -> -4.5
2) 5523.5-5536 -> -0.4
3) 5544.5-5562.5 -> 0.3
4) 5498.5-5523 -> -1.0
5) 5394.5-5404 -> -3.4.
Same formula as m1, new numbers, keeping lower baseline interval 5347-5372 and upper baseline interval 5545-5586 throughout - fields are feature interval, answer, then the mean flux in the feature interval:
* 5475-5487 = -1.6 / 284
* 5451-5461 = -4.5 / 367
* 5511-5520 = -0.3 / 256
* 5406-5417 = -4.9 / 374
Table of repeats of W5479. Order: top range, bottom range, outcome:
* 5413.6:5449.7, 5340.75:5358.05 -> 1.74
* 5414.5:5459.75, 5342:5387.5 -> 1.60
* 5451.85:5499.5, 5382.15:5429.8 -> 0.84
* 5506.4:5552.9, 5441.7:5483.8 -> 0.73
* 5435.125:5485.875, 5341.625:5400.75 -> 1.30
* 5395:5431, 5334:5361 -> 1.54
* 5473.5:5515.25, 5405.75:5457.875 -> 0.67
